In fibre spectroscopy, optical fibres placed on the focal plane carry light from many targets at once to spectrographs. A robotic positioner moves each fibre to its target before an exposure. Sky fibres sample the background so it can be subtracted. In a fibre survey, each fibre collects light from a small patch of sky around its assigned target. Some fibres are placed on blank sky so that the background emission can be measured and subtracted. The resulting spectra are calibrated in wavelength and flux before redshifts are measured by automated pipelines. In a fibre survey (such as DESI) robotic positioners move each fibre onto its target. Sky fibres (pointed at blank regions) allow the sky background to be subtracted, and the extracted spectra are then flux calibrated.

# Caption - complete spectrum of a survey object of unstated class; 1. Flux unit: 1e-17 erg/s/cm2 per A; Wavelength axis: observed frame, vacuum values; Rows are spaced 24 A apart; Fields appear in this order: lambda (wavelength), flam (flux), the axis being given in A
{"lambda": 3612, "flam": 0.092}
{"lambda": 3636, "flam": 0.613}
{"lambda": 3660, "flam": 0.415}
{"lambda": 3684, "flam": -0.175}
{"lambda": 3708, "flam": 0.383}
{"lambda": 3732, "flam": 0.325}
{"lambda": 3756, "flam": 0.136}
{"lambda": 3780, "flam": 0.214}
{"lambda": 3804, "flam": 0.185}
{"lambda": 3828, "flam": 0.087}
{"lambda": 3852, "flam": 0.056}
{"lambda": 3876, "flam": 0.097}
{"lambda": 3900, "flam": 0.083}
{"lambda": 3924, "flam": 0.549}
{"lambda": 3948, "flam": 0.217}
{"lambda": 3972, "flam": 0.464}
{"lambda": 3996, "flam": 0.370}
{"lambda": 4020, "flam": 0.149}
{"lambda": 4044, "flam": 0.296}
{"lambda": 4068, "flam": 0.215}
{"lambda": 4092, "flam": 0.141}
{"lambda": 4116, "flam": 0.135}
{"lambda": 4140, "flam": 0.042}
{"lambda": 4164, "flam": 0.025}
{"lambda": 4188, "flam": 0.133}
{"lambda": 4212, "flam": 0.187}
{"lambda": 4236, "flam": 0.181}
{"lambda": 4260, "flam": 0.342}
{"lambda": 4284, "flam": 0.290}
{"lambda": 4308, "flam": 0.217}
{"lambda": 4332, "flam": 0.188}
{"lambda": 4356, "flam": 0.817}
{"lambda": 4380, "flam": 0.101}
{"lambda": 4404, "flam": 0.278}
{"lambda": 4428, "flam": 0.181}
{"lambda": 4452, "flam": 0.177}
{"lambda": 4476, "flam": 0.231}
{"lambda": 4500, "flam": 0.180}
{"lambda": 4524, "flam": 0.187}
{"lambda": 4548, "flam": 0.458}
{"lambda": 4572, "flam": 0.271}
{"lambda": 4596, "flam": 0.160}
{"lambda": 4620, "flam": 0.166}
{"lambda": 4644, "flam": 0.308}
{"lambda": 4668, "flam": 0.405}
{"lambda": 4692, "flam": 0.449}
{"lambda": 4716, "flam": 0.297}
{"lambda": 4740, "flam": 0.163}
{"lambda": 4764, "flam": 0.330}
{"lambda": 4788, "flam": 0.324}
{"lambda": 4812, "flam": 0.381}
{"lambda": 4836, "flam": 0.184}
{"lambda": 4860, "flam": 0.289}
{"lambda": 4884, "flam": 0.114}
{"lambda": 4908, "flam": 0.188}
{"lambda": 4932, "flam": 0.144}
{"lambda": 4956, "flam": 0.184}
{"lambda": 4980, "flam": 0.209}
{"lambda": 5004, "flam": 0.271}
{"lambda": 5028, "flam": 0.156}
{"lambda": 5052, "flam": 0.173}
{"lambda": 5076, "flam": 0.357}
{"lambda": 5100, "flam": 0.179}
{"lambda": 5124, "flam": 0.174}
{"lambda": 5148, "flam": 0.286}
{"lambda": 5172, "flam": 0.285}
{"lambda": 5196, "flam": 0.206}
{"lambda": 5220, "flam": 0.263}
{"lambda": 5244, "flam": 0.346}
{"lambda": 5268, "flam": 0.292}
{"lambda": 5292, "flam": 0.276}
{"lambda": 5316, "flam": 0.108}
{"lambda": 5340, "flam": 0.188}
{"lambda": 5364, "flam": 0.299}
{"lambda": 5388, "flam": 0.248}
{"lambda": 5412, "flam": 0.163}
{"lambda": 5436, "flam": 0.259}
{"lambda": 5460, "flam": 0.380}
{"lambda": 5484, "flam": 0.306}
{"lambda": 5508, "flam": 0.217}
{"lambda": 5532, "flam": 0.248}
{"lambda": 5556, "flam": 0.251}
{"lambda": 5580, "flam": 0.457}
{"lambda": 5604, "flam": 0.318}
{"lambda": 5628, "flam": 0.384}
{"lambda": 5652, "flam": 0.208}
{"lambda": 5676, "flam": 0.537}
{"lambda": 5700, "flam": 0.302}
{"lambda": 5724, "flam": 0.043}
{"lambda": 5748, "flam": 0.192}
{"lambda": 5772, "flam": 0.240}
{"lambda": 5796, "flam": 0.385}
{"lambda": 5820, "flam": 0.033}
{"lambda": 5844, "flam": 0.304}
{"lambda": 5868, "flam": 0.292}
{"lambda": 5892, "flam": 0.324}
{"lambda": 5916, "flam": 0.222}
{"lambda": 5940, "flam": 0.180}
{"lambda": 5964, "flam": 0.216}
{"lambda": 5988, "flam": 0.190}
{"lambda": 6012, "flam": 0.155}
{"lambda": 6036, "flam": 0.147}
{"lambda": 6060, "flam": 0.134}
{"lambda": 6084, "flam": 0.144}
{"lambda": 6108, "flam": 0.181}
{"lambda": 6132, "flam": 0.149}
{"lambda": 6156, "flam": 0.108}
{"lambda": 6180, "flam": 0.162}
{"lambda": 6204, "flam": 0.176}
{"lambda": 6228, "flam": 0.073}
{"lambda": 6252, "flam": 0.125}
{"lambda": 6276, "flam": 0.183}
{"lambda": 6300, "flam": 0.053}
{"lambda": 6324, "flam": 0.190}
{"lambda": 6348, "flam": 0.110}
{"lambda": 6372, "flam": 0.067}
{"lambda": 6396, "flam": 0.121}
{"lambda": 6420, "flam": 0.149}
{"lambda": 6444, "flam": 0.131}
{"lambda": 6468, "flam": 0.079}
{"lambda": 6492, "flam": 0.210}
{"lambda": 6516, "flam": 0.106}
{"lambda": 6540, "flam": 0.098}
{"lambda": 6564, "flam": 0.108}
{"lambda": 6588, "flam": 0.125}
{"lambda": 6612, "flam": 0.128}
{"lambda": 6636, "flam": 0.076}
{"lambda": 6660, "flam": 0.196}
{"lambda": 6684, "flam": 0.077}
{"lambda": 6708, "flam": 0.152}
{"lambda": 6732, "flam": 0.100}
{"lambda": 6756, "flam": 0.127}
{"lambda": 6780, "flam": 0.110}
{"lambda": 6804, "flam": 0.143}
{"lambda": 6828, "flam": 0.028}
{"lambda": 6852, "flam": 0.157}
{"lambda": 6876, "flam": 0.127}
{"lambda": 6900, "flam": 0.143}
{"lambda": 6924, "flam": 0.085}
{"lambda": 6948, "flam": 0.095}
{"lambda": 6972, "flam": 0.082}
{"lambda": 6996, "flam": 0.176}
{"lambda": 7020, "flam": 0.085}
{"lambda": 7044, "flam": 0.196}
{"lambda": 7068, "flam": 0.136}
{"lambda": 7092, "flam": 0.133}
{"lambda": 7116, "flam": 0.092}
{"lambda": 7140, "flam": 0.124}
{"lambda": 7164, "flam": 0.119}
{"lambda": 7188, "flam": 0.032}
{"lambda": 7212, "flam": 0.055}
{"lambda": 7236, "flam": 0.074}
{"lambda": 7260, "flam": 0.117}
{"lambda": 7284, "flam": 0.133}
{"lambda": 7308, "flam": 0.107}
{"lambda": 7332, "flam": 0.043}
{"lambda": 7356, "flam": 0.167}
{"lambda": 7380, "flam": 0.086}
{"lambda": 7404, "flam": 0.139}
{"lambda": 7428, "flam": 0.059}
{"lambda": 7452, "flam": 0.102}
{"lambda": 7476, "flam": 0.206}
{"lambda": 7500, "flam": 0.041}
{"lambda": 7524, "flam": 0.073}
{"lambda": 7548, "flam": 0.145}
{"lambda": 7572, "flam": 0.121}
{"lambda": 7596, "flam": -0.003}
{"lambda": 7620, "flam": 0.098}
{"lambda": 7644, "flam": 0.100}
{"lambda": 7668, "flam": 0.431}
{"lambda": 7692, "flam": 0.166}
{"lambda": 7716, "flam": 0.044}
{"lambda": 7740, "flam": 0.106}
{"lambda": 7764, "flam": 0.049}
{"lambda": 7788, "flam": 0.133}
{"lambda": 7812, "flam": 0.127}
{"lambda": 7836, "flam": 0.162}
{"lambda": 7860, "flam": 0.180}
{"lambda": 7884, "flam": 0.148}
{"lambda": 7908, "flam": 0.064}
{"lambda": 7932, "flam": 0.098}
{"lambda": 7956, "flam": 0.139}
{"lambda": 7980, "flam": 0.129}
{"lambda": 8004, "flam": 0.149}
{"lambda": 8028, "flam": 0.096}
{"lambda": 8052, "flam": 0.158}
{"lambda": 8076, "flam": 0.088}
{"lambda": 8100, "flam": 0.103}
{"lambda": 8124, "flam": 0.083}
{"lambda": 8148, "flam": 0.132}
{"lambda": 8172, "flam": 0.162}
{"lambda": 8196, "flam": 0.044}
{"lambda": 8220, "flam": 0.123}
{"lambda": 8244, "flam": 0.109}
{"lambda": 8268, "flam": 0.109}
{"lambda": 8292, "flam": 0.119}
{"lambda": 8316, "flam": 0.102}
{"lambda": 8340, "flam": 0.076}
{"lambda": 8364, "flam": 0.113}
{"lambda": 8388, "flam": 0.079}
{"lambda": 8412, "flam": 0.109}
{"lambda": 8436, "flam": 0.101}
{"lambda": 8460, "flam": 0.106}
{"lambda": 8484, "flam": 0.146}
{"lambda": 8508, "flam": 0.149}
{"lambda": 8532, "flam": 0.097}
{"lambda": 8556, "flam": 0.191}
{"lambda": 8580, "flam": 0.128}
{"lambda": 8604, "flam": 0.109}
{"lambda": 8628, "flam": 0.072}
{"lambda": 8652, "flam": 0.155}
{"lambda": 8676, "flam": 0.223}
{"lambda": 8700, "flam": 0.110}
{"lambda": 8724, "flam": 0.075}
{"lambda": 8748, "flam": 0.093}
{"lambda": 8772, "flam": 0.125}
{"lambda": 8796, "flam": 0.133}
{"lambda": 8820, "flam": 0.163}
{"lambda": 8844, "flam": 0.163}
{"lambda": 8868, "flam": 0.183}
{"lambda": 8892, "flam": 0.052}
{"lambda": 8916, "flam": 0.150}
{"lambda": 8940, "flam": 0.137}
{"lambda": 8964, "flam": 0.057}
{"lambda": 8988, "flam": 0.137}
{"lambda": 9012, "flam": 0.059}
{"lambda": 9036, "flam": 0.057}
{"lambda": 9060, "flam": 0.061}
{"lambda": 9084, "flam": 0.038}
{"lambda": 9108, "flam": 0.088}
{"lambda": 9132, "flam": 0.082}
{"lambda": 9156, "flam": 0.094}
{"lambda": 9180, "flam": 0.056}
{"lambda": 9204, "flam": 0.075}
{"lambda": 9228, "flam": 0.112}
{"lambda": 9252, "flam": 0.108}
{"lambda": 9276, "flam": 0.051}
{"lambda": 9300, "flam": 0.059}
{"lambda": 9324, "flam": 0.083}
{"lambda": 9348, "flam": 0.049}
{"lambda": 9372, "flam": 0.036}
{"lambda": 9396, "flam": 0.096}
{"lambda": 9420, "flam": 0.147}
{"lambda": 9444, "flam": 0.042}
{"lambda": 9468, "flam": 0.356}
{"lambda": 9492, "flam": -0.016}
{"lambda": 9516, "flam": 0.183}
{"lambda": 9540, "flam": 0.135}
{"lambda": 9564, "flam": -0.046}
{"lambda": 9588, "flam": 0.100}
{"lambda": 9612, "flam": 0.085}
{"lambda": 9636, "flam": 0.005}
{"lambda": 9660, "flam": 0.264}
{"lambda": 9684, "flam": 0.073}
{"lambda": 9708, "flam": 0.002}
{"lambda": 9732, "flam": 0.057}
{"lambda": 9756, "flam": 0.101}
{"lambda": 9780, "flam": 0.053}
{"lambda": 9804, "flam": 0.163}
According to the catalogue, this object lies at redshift 0.17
